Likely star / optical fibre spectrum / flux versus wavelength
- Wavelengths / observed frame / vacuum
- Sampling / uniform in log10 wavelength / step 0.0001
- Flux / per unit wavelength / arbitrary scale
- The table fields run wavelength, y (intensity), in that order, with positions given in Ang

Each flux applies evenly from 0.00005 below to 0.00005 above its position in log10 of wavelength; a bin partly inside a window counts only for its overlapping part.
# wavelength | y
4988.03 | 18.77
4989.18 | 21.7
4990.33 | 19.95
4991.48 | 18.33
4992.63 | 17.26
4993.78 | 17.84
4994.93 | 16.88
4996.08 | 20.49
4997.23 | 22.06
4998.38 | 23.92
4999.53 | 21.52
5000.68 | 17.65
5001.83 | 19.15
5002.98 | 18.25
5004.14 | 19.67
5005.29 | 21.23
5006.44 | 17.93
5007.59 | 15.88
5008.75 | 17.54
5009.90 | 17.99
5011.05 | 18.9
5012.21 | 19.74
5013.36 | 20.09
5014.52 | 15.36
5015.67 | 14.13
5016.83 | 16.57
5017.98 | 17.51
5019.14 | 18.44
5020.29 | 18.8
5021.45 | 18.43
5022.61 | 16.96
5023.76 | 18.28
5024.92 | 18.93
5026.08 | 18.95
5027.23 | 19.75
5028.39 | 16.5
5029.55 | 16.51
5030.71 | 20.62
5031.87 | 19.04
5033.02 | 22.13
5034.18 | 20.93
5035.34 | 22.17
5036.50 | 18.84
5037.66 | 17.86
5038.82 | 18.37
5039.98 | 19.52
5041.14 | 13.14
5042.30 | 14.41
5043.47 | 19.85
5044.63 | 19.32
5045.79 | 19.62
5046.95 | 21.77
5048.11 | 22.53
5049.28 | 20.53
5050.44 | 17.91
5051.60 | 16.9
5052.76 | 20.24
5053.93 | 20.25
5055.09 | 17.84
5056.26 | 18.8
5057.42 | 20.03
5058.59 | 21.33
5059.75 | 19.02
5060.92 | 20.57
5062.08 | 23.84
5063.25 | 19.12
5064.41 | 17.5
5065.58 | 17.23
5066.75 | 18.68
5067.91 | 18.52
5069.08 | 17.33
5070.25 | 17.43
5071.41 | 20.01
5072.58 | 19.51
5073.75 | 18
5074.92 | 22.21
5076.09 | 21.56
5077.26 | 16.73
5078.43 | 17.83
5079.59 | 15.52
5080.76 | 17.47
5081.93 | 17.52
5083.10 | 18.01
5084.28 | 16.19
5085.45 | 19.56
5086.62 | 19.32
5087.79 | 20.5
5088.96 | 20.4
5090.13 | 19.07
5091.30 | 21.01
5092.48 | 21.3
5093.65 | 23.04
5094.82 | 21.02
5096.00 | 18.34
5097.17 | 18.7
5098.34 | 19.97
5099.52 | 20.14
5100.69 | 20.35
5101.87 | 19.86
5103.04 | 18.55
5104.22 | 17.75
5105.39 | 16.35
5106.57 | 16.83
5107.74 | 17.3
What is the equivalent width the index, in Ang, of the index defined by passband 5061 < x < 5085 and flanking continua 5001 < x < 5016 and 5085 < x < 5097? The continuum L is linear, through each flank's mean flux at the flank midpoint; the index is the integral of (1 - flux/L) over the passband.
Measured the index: 1.6 Ang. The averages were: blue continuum 18.2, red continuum 20.3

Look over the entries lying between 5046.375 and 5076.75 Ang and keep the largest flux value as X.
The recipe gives 23.84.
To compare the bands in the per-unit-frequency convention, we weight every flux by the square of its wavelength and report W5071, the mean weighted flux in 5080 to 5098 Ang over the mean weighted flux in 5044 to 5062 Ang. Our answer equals 0.99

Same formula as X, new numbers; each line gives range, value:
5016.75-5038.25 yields 22.17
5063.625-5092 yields 22.21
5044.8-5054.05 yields 22.53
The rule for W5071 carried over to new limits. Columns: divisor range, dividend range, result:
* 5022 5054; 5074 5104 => 1.04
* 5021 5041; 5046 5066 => 1.05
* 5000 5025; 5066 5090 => 1.06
